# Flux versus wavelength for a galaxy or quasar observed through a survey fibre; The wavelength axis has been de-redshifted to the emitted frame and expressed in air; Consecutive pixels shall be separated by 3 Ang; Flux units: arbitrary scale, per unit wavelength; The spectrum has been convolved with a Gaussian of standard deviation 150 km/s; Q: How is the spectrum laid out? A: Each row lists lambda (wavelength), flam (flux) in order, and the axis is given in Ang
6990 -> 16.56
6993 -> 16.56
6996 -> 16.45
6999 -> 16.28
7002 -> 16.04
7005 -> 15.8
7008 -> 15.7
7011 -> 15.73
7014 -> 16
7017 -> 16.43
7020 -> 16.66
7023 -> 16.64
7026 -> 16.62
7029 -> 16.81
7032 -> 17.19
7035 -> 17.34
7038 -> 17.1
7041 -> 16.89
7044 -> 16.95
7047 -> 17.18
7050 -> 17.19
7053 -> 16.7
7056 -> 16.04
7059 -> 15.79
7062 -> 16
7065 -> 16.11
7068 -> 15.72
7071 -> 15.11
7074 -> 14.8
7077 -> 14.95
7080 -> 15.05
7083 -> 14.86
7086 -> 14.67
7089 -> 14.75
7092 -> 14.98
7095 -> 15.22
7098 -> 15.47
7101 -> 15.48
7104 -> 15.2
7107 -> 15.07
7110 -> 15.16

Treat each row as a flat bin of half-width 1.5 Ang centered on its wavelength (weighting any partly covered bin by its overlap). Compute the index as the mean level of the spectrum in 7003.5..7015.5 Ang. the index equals 15.8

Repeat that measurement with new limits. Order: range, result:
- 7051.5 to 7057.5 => 16.4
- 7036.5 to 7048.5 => 17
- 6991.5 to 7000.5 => 16.4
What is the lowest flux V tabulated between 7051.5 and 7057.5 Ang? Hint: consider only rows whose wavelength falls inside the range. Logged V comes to 16.04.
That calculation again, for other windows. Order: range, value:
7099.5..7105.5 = 15.2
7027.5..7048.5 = 16.81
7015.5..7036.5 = 16.43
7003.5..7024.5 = 15.7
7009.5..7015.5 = 15.73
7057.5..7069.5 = 15.72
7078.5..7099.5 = 14.67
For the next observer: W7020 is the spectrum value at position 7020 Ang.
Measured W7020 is 16.66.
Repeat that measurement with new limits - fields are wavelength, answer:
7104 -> 15.2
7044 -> 16.95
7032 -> 17.19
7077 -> 14.95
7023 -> 16.64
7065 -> 16.11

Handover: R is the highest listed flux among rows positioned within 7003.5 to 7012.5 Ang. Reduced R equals 15.8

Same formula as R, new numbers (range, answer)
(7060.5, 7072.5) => 16.11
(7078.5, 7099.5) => 15.47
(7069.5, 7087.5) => 15.11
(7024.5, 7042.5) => 17.34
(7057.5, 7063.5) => 16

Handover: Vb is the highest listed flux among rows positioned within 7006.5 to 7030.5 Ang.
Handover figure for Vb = 16.81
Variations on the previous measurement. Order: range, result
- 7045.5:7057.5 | 17.19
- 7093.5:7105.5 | 15.48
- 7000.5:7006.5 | 16.04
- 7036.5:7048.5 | 17.18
